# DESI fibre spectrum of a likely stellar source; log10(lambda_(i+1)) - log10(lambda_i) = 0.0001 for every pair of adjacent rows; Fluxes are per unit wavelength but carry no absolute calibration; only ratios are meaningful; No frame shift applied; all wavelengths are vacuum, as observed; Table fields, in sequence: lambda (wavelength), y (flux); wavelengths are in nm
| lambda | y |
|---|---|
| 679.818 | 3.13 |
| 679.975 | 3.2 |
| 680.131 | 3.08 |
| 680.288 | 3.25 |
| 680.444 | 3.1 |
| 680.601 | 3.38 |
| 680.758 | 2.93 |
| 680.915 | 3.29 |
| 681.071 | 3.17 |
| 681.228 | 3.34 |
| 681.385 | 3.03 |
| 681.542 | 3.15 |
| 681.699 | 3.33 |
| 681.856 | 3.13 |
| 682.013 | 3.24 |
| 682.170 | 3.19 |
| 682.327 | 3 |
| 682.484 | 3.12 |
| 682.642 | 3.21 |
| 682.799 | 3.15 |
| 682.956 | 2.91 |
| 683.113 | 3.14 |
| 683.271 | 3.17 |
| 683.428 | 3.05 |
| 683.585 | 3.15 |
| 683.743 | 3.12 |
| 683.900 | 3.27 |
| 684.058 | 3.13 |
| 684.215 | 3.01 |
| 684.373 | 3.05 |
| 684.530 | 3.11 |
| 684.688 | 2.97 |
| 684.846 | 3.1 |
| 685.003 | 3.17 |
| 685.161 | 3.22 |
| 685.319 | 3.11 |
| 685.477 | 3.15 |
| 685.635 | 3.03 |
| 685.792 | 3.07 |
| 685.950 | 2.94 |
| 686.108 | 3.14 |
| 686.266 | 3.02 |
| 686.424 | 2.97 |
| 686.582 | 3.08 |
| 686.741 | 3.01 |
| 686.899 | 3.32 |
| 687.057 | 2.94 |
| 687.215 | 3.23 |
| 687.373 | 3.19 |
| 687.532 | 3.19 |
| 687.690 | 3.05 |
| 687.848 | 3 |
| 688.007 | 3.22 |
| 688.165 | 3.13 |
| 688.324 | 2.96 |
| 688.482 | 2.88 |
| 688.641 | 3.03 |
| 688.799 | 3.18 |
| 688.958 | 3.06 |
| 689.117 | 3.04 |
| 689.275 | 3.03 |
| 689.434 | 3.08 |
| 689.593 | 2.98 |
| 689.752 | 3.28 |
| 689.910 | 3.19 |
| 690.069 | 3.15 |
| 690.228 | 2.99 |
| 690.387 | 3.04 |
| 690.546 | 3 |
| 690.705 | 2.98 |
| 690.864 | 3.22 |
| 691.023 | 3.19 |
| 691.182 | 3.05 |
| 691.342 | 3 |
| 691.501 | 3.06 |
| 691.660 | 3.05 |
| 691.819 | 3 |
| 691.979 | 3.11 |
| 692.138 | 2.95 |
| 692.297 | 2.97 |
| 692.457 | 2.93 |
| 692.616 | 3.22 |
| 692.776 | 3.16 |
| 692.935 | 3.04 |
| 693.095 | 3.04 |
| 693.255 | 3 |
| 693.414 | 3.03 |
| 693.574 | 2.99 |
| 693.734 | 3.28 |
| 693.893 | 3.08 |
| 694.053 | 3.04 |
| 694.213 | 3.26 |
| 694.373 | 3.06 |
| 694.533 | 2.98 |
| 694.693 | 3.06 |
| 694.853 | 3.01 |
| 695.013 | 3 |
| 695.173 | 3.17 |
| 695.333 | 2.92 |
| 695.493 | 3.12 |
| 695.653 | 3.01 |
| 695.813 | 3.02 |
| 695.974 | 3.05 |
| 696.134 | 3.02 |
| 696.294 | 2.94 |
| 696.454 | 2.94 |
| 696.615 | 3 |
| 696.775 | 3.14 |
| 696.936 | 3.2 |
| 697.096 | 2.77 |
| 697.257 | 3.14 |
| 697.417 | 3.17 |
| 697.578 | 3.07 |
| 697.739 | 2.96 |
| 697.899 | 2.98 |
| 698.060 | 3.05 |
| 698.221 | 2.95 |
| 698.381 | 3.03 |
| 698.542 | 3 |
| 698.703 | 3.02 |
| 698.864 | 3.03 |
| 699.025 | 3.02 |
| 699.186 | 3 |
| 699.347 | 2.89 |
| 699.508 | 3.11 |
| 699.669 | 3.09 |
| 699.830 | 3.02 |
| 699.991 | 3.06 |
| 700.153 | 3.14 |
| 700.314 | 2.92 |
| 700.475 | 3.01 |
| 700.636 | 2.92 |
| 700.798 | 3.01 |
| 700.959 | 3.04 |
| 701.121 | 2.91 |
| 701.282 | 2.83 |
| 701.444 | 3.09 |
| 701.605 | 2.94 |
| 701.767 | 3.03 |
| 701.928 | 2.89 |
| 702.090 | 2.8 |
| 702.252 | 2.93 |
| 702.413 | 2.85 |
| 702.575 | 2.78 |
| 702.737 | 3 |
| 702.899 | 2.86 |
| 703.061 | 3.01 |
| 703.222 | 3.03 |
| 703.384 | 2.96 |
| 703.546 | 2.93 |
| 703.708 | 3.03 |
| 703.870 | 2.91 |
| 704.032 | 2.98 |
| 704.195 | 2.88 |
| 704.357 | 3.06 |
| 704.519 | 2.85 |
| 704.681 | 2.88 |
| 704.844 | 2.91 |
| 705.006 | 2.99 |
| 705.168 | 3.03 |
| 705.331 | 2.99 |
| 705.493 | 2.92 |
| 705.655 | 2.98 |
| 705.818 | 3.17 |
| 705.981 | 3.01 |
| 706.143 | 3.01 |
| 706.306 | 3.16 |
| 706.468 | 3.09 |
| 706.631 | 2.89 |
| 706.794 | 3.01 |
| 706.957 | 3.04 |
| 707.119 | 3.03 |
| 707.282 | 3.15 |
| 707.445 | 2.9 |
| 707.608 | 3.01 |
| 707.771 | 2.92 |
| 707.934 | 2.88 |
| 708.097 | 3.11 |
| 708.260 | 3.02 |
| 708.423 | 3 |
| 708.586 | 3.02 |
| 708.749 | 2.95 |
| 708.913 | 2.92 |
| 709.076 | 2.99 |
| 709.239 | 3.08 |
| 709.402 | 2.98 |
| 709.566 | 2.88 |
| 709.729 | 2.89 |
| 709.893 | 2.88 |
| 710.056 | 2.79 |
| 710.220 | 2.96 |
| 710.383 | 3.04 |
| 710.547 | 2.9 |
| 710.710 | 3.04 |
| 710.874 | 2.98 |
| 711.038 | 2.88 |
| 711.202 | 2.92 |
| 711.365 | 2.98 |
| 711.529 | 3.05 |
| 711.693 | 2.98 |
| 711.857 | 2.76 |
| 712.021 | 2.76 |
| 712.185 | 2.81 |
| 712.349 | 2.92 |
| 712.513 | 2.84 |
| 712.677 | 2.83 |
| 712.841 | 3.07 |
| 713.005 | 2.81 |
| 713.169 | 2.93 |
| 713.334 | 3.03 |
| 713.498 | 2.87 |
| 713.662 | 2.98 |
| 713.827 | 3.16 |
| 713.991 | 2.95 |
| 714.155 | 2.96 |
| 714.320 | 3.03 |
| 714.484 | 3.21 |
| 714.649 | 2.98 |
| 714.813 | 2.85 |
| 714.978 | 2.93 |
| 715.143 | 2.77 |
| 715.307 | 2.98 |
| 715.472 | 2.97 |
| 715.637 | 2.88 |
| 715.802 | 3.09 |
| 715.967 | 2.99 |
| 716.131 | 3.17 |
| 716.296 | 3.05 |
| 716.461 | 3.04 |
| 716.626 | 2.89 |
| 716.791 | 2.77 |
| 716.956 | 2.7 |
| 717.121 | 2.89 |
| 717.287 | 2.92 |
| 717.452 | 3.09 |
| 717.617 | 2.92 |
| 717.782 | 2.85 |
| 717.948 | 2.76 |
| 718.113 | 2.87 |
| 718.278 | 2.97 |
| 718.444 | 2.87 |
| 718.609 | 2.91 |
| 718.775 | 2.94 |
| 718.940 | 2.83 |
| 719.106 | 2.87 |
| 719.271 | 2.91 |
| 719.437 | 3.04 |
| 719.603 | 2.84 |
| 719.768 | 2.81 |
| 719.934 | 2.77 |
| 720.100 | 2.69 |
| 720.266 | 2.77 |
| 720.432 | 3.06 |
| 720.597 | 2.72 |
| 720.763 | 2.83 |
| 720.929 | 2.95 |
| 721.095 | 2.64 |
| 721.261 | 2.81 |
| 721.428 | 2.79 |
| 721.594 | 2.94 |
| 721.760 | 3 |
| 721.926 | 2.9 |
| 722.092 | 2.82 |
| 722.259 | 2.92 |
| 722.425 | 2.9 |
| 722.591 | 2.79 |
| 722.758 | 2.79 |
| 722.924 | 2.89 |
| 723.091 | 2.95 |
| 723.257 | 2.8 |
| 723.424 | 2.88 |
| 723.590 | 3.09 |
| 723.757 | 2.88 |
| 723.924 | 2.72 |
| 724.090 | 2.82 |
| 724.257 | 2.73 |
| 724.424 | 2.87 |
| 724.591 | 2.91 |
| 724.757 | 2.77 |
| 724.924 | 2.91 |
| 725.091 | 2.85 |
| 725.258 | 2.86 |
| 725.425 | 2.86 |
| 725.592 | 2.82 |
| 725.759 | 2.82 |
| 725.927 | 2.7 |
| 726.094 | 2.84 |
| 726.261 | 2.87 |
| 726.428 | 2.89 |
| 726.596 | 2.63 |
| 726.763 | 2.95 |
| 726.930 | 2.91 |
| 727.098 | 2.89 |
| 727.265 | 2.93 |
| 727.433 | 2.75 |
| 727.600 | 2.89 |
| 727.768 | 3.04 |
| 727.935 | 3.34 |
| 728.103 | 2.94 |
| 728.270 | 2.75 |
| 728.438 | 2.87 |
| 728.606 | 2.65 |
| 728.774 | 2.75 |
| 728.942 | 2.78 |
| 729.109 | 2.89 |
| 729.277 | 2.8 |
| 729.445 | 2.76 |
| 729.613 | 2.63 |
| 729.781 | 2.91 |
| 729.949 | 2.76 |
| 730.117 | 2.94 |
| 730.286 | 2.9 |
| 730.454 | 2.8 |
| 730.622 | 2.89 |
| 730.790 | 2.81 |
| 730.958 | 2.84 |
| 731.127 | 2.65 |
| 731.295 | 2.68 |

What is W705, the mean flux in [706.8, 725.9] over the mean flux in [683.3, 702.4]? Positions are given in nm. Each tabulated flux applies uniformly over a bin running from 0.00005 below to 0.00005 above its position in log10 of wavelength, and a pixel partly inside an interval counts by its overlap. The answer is 0.95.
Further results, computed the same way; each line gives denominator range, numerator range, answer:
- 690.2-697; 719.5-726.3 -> 0.93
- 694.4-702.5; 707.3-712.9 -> 0.98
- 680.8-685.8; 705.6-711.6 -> 0.95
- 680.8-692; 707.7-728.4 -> 0.94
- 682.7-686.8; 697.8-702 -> 0.97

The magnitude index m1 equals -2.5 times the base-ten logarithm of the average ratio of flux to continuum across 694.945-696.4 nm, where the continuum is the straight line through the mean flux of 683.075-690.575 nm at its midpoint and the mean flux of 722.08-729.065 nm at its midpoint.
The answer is 0.00 mag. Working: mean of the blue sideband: 3.09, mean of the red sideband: 2.86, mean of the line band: 3.03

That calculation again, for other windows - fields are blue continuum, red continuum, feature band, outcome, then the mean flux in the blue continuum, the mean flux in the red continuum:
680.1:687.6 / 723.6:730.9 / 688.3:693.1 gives 0.01 mag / 3.13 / 2.85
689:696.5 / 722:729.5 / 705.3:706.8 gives -0.02 mag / 3.06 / 2.86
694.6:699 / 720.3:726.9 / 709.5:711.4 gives 0.00 mag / 3.03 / 2.85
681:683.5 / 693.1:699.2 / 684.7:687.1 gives 0.01 mag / 3.15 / 3.04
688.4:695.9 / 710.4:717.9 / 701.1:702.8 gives 0.03 mag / 3.06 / 2.94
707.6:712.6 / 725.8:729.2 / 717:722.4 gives 0.01 mag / 2.94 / 2.86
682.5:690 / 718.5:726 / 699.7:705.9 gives 0.01 mag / 3.09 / 2.85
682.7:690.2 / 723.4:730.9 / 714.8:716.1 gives -0.01 mag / 3.09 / 2.85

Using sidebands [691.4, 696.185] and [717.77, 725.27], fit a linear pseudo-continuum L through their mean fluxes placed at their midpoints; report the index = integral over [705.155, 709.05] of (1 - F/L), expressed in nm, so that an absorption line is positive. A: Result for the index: -0.06 nm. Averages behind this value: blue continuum 3.05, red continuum 2.86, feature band 3.01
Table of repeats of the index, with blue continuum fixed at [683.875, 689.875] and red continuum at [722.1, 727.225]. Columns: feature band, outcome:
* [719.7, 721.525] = 0.05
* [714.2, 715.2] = -0.02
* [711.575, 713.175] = 0.03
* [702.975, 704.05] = 0.00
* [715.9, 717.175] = -0.02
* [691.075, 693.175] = 0.01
